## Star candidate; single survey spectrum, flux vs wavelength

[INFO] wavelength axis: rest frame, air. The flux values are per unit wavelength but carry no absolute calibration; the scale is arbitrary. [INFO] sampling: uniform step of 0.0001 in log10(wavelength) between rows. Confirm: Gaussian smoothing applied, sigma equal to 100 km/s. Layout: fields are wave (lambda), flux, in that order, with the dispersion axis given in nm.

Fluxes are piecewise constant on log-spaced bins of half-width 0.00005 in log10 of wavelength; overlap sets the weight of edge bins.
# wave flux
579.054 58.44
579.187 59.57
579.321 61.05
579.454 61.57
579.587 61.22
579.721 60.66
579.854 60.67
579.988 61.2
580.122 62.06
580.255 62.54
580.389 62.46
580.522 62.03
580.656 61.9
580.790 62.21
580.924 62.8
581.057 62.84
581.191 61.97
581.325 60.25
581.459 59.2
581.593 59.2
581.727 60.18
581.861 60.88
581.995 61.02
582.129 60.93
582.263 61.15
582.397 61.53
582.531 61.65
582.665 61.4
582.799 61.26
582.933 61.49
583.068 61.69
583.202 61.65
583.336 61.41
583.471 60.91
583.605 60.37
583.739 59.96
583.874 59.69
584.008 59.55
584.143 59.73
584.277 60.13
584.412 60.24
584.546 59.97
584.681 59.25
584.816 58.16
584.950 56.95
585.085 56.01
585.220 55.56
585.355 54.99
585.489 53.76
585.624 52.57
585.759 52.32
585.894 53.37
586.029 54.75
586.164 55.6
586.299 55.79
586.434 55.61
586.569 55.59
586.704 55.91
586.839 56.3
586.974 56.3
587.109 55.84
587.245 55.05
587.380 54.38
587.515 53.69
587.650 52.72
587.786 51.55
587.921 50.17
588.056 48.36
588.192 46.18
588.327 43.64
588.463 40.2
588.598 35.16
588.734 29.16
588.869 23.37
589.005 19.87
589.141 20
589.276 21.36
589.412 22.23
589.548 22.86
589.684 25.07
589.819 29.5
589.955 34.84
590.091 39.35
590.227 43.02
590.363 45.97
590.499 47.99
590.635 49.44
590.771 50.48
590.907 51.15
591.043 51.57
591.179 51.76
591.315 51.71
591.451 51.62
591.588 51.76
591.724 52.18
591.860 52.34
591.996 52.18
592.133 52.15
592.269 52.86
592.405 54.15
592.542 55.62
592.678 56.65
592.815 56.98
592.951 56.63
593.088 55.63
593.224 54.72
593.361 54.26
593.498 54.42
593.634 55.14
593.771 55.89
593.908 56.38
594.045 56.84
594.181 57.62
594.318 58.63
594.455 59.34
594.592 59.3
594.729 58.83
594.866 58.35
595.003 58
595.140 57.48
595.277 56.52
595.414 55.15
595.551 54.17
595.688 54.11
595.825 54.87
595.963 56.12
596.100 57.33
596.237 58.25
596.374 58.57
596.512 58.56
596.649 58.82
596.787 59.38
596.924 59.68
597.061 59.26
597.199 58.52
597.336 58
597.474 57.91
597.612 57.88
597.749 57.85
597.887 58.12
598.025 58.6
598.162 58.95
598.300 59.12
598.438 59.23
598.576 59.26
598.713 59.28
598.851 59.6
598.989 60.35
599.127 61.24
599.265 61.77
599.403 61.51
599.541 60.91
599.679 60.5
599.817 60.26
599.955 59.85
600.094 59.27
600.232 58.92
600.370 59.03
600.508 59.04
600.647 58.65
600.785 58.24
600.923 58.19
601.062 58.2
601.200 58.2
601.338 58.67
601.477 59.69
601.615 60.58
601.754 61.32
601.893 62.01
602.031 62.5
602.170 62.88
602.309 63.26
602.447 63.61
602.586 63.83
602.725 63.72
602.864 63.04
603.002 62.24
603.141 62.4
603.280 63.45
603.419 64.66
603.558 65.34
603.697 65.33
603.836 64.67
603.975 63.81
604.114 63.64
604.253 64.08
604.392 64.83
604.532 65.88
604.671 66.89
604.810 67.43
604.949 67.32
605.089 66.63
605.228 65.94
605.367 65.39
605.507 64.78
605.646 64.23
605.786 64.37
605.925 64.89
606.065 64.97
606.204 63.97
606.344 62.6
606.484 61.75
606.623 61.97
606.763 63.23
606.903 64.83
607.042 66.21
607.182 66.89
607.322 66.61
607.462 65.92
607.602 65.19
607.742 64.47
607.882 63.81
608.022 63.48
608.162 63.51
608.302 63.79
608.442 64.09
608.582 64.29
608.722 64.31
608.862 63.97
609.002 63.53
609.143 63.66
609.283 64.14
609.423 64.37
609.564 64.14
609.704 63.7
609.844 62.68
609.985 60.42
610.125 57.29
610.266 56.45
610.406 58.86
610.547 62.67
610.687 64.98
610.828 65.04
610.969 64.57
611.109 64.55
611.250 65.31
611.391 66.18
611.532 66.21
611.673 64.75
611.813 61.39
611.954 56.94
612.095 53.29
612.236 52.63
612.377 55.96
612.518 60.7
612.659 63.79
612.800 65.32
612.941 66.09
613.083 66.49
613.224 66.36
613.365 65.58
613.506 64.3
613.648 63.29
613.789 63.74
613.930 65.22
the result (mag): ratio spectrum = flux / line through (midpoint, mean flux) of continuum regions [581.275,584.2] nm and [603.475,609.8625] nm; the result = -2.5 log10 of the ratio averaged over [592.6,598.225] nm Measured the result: 0.10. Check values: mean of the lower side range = 60.7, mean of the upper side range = 64.6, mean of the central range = 57.3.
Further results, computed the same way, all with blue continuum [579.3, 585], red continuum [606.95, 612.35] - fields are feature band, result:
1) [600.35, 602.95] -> 0.03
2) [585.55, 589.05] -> 0.25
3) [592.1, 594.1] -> 0.12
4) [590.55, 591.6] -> 0.20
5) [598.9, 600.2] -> 0.03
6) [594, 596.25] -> 0.09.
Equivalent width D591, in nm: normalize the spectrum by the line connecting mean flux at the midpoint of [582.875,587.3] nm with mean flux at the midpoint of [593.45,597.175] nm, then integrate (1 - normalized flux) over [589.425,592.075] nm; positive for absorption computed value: 0.59 nm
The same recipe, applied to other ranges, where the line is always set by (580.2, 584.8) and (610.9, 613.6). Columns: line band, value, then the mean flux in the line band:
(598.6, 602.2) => 0.115 nm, 60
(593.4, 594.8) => 0.101 nm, 57.2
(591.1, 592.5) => 0.208 nm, 52.3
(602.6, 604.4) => -0.051 nm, 63.9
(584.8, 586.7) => 0.190 nm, 55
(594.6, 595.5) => 0.061 nm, 57.5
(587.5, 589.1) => 0.545 nm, 40.4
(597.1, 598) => 0.054 nm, 58.1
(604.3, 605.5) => -0.076 nm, 66.1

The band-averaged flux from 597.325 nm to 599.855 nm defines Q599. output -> 59.5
